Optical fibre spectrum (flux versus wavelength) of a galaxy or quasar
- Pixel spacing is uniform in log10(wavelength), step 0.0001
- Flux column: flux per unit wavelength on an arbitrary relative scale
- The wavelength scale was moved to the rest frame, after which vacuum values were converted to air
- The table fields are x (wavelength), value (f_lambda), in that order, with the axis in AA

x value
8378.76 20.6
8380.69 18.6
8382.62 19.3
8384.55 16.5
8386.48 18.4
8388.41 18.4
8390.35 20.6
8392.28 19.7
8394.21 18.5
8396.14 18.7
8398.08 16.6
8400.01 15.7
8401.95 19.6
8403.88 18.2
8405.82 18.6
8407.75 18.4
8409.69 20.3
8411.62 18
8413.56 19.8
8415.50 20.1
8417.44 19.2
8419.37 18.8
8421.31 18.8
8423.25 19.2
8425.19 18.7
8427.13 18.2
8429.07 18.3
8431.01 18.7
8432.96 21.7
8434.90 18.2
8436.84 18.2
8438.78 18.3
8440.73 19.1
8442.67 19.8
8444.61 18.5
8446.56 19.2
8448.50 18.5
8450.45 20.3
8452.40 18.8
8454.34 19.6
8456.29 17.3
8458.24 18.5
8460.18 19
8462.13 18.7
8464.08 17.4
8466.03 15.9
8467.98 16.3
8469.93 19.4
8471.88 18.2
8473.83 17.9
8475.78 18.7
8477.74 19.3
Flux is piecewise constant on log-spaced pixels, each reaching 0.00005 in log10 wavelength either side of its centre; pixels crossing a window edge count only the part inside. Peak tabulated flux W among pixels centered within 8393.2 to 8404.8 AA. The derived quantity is 19.6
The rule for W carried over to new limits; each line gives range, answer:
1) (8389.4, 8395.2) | 20.6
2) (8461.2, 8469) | 18.7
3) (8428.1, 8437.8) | 21.7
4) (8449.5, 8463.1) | 20.3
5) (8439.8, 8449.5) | 19.8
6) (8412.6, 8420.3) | 20.1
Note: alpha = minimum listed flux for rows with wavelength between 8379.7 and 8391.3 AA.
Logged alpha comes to 16.5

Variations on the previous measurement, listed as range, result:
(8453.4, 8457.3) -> 17.3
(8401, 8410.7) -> 18.2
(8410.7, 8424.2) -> 18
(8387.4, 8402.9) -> 15.7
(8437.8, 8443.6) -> 18.3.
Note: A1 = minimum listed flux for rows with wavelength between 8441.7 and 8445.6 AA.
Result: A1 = 18.5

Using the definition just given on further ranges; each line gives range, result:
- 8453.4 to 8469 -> 15.9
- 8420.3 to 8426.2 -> 18.7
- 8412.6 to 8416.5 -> 19.8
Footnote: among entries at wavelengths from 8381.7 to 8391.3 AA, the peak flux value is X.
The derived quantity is 20.6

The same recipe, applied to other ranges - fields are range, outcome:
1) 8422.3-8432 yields 19.2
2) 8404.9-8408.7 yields 18.6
